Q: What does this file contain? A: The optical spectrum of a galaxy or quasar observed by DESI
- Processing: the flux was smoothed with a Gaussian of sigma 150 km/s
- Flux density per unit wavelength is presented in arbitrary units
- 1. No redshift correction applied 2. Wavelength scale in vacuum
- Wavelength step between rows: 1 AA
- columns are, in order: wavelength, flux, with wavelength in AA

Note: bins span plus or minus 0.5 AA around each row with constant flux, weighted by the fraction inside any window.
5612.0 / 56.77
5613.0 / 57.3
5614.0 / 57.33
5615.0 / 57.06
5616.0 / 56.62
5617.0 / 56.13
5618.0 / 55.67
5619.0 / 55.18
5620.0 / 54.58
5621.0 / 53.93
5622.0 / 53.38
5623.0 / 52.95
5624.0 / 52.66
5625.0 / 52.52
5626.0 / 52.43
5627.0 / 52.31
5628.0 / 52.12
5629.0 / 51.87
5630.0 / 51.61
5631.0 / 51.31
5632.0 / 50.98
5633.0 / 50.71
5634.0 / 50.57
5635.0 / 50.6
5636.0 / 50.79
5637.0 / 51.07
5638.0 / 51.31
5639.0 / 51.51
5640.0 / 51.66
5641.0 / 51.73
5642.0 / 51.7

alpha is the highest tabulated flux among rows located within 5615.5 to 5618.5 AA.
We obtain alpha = 56.62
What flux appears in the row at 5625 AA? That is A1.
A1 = 52.52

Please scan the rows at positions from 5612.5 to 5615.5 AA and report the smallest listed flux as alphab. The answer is 57.06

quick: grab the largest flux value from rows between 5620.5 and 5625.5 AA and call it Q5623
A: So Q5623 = 53.93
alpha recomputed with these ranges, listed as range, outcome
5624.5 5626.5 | 52.52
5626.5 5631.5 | 52.31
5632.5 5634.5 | 50.71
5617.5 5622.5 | 55.67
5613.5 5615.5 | 57.33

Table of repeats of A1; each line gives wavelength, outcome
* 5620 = 54.58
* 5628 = 52.12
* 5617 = 56.13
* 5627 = 52.31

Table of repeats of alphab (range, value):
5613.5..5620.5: 54.58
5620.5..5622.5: 53.38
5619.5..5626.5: 52.43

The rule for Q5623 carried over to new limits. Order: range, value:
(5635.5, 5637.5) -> 51.07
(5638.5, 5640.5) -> 51.66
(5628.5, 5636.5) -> 51.87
